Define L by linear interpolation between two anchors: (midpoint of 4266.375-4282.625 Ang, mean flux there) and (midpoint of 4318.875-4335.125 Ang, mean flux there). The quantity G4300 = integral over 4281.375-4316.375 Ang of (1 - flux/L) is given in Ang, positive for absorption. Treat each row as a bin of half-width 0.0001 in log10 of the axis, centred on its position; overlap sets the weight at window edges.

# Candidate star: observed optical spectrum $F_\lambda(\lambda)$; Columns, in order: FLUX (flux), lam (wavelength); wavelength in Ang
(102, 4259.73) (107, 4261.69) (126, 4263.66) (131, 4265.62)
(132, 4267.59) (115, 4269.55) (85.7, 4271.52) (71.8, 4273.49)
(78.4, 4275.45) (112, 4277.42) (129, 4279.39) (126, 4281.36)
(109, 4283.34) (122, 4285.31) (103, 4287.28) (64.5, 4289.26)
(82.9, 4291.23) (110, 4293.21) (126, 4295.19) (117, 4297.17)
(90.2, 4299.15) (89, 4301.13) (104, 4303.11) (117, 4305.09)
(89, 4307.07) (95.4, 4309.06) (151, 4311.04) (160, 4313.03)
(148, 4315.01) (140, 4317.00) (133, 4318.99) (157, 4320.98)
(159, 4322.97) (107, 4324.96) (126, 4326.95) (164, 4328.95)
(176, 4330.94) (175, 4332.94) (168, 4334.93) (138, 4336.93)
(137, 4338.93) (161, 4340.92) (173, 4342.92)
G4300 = 4.5 Ang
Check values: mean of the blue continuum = 107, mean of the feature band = 111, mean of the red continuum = 152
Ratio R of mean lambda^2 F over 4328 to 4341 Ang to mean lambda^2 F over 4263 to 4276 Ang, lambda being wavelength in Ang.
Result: 1.6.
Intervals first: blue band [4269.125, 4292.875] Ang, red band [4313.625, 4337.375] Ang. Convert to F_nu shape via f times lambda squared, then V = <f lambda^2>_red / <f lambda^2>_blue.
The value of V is 1.5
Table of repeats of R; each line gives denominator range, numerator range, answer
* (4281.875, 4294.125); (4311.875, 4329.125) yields 1.46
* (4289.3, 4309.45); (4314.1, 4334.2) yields 1.50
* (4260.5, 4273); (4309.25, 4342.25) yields 1.34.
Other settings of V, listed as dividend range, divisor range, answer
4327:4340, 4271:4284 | 1.58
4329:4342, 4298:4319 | 1.36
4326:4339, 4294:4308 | 1.51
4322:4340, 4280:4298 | 1.43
